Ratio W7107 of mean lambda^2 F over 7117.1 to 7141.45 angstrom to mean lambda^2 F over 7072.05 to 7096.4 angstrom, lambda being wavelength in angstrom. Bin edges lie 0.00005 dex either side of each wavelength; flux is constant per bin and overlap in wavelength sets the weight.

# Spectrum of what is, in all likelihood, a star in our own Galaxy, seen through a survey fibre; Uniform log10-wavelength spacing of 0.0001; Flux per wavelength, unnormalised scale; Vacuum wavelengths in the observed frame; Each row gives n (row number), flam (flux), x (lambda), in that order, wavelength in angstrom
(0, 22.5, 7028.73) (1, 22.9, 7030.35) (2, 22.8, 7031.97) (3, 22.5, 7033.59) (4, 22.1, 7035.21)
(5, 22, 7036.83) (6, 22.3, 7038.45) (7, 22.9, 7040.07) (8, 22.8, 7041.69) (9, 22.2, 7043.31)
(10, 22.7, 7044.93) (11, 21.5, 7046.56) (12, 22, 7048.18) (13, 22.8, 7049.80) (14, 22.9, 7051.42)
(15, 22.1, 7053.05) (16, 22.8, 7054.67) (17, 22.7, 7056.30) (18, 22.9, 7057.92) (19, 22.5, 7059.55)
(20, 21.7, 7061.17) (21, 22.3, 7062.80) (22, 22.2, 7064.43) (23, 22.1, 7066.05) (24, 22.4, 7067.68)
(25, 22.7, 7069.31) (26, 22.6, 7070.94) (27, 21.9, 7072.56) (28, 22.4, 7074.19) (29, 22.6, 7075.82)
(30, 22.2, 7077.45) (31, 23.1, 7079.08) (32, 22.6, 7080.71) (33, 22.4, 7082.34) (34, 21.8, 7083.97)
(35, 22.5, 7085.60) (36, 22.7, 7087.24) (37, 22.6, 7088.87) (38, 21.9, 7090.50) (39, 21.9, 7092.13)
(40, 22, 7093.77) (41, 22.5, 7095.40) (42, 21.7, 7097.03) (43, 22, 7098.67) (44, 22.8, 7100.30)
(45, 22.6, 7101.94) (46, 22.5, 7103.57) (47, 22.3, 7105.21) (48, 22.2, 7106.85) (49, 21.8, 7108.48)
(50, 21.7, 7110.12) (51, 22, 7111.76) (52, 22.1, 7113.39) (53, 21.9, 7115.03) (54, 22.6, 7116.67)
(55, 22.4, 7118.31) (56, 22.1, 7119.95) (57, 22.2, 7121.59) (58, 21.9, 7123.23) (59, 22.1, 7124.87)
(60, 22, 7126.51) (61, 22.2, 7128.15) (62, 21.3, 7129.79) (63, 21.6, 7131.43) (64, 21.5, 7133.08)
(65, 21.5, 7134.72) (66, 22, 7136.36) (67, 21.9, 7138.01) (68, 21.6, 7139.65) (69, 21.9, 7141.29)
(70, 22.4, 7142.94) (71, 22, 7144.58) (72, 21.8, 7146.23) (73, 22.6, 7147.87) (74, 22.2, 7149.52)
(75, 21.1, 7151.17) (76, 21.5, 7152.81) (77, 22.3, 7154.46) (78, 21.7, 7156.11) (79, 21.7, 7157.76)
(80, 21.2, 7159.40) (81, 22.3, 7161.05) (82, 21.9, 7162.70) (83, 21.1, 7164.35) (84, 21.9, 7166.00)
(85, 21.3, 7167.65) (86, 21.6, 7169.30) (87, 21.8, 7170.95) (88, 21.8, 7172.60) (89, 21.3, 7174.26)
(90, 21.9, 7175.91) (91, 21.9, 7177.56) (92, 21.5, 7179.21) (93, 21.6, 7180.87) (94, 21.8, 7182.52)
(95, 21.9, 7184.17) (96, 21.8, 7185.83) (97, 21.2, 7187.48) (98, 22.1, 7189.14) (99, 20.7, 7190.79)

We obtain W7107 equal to 0.99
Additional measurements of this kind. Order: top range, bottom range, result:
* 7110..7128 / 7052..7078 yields 1.00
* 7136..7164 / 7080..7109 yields 1.00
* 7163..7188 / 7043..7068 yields 1.00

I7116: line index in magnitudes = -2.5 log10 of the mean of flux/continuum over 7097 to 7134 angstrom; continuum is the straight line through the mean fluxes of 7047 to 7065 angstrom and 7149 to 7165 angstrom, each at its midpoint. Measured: 0.00 mag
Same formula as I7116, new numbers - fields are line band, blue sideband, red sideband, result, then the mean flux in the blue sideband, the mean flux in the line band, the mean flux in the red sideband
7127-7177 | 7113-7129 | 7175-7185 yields 0.01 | 22.1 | 21.8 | 21.8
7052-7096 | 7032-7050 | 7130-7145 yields -0.01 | 22.4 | 22.4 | 21.8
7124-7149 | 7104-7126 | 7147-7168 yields 0.00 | 22.1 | 21.9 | 21.8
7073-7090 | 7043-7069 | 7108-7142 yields -0.01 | 22.4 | 22.5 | 21.9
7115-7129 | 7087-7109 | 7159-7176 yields -0.01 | 22.3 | 22.2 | 21.6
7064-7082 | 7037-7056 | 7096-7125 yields -0.01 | 22.4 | 22.4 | 22.2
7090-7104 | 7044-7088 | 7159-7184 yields 0.00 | 22.4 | 22.2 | 21.7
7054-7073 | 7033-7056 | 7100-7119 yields 0.00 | 22.4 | 22.4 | 22.2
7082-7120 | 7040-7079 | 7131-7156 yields 0.00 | 22.4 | 22.2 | 21.9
